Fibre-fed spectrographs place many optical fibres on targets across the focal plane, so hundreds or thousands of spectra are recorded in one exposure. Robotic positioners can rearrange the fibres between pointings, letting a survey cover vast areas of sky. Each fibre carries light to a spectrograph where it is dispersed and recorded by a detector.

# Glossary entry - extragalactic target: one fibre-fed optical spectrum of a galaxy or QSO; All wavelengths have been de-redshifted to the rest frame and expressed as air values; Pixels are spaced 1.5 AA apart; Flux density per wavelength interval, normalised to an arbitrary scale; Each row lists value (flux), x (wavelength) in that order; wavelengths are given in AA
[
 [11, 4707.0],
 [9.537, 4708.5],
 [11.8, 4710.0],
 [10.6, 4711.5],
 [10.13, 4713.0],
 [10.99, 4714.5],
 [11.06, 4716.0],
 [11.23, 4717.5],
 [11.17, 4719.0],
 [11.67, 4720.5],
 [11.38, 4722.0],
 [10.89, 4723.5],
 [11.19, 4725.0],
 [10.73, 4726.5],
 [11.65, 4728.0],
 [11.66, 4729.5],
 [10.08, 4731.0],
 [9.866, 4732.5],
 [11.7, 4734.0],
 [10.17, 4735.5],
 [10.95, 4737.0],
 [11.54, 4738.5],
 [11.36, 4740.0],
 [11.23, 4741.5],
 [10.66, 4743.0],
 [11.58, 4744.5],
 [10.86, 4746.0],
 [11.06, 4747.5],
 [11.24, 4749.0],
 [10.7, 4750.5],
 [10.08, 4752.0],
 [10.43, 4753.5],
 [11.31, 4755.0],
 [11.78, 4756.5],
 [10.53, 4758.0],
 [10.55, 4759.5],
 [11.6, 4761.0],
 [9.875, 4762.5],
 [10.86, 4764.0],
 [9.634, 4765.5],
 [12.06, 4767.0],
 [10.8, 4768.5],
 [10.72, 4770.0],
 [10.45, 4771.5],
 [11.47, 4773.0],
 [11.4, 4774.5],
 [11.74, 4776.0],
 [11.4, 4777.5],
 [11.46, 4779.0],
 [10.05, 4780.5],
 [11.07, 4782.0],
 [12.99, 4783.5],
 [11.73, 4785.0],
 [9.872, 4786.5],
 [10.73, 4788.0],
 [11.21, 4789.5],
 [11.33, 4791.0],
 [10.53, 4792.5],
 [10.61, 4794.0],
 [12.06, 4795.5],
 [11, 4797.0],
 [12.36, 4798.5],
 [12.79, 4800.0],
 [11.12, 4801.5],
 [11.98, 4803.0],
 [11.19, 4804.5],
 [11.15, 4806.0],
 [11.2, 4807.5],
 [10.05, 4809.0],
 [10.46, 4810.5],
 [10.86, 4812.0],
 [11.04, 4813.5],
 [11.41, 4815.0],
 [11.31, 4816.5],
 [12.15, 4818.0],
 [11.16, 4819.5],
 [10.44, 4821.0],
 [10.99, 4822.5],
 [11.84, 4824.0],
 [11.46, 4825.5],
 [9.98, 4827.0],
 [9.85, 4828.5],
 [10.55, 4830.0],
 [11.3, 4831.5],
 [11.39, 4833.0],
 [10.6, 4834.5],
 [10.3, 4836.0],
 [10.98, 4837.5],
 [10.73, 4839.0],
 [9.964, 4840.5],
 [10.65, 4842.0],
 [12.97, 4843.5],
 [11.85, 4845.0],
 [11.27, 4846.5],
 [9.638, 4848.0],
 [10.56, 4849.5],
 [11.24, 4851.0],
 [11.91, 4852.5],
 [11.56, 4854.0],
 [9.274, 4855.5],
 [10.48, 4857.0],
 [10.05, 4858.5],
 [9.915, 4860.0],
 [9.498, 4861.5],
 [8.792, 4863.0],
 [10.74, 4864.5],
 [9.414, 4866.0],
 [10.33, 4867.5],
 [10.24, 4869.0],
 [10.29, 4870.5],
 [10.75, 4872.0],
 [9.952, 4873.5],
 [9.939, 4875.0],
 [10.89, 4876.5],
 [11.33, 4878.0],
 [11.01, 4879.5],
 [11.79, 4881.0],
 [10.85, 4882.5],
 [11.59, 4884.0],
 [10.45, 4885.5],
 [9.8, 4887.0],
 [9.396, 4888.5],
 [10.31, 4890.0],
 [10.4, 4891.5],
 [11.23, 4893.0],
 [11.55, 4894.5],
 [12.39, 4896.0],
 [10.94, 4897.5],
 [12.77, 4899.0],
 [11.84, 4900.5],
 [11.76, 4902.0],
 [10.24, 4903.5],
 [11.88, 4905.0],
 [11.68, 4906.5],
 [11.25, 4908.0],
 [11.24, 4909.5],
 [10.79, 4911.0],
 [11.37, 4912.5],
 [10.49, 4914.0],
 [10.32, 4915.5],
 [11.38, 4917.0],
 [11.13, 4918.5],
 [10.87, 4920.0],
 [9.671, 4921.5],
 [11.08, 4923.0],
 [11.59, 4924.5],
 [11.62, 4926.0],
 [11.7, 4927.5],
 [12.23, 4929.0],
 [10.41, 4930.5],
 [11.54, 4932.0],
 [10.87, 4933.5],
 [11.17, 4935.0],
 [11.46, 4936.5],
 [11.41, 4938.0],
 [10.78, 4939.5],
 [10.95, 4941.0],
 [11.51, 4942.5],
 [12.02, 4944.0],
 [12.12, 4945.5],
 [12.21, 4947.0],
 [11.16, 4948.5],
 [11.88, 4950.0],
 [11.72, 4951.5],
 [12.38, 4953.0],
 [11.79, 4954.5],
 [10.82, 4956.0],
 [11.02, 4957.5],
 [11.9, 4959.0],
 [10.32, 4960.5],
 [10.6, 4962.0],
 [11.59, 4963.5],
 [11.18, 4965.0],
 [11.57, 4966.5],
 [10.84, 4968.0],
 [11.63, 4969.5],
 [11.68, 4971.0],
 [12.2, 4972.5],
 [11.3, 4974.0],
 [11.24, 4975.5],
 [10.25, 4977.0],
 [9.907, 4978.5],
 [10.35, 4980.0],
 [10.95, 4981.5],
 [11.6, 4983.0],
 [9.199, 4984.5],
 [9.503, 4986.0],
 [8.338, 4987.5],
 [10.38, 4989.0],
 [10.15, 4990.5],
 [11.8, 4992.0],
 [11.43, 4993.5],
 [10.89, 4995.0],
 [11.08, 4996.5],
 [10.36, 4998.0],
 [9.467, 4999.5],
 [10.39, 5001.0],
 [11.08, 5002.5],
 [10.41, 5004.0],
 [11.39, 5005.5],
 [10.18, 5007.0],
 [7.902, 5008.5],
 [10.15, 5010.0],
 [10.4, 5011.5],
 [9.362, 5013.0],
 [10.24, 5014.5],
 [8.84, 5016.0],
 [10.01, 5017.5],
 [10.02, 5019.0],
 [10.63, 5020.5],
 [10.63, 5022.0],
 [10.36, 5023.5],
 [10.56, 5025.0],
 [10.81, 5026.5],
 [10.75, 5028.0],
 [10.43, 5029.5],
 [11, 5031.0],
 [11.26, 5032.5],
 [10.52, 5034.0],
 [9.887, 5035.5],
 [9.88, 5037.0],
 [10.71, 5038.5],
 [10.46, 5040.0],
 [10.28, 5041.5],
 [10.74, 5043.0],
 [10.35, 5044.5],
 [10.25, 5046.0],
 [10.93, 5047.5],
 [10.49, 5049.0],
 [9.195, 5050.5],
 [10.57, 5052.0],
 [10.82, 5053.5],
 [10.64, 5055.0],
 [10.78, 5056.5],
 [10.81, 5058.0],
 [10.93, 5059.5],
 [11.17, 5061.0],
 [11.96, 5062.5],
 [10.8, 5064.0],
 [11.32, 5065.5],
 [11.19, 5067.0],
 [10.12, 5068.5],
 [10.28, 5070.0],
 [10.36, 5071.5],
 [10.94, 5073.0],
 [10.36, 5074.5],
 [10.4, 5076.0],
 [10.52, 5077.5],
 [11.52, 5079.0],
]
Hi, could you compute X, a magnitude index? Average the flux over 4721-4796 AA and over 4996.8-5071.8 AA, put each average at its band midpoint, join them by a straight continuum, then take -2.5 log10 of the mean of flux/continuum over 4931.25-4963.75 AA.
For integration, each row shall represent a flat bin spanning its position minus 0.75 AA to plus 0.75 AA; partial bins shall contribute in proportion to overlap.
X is -0.08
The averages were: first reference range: 11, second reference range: 10.4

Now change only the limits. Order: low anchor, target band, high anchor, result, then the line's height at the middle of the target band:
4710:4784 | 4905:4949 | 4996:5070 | -0.059 mag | 10.7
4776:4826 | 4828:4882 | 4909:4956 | 0.065 mag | 11.3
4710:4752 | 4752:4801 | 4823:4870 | -0.026 mag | 10.9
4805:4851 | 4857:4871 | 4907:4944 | 0.111 mag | 11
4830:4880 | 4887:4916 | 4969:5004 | -0.051 mag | 10.6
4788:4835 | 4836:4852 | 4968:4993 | 0.008 mag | 11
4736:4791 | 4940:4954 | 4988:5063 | -0.109 mag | 10.6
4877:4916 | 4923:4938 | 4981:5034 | -0.050 mag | 10.9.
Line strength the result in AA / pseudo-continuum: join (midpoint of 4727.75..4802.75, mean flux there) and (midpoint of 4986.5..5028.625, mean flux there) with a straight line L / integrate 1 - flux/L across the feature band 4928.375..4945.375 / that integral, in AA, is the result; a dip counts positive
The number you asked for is -1.3 AA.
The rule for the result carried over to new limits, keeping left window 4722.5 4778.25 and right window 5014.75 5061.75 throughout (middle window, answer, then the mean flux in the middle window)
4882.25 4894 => 0.2 AA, 10.5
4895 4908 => -1.2 AA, 11.7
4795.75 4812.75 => -0.7 AA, 11.3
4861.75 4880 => 0.8 AA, 10.3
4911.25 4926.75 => -0.4 AA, 10.9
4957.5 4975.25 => -1.2 AA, 11.3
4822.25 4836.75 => 0.0 AA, 10.8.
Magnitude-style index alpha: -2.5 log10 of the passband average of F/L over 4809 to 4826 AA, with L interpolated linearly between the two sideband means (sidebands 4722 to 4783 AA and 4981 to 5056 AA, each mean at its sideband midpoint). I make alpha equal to -0.03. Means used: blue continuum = 11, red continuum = 10.4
